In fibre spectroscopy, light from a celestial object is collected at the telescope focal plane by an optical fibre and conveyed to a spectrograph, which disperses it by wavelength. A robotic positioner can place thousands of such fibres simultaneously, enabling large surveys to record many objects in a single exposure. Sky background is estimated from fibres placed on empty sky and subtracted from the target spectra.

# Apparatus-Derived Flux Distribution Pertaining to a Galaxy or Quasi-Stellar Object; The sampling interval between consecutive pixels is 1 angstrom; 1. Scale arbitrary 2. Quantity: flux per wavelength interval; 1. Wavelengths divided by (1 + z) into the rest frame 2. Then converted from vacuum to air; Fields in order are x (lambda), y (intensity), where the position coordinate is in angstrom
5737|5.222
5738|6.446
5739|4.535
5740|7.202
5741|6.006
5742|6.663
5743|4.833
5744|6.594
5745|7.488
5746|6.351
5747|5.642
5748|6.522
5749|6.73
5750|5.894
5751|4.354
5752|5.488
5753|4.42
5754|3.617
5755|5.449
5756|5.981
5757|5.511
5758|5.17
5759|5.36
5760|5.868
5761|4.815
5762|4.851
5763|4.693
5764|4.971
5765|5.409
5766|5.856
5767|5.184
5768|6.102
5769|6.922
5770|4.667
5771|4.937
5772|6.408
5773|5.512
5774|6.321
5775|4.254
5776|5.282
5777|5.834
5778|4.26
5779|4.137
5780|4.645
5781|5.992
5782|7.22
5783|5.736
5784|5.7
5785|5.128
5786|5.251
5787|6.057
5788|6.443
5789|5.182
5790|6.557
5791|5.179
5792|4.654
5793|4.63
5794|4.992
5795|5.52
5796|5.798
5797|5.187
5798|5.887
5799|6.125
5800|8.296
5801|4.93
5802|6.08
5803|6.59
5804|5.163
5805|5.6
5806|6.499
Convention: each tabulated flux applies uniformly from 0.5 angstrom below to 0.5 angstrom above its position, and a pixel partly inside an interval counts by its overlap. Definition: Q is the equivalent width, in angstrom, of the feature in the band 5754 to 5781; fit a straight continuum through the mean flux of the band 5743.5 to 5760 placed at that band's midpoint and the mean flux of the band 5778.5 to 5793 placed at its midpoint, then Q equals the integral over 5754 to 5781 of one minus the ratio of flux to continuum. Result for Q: 1.45 angstrom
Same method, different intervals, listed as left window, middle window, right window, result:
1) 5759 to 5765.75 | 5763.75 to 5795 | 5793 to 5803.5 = 0.1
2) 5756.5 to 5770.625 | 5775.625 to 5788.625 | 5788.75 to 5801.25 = 0.0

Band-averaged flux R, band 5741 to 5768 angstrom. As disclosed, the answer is 5.55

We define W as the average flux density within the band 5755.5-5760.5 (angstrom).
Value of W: 5.58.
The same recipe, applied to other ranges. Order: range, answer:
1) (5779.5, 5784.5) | 5.86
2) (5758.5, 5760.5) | 5.61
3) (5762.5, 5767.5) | 5.22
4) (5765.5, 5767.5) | 5.52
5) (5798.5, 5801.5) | 6.45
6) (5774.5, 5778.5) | 4.91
